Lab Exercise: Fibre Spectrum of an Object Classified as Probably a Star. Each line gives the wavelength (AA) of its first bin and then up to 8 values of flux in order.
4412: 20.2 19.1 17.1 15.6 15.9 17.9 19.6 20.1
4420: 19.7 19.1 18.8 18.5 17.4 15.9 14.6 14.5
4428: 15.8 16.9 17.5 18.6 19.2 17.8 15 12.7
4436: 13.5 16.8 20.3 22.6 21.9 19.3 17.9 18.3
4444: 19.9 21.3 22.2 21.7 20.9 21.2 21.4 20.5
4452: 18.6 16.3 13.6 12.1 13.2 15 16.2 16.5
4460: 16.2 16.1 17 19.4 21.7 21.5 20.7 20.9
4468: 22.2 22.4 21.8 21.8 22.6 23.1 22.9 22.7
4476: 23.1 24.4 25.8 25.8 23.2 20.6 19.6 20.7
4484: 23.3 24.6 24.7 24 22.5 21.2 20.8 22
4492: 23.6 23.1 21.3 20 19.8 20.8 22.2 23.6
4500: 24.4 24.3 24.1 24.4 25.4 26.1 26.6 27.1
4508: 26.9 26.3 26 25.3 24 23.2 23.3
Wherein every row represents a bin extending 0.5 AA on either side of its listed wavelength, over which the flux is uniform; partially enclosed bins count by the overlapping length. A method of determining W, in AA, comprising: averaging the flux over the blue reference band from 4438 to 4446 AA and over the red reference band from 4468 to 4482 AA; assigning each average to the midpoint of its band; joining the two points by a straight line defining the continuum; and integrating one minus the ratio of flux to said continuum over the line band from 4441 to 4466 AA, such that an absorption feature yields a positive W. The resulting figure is 3.3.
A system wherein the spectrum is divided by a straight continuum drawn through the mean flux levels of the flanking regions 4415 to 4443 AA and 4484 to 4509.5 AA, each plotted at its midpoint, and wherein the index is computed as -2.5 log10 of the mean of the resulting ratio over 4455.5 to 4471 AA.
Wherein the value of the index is 0.104 mag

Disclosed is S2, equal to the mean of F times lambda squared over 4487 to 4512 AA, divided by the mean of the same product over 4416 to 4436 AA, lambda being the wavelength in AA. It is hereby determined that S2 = 1.42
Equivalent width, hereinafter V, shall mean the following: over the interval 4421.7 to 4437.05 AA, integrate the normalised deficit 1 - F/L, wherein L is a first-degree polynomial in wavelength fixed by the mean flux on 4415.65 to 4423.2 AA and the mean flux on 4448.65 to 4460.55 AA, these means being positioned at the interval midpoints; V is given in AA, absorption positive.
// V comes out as 1.5 AA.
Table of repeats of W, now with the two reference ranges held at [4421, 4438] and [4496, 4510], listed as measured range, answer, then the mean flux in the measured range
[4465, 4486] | -0.9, 22.6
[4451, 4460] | 1.8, 15.5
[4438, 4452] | -1.7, 20.6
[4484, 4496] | 0.4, 22.4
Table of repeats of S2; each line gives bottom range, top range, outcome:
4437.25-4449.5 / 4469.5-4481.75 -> 1.14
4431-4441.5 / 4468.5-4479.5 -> 1.32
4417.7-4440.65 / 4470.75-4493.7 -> 1.32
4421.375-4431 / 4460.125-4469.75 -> 1.22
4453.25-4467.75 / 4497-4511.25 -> 1.48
